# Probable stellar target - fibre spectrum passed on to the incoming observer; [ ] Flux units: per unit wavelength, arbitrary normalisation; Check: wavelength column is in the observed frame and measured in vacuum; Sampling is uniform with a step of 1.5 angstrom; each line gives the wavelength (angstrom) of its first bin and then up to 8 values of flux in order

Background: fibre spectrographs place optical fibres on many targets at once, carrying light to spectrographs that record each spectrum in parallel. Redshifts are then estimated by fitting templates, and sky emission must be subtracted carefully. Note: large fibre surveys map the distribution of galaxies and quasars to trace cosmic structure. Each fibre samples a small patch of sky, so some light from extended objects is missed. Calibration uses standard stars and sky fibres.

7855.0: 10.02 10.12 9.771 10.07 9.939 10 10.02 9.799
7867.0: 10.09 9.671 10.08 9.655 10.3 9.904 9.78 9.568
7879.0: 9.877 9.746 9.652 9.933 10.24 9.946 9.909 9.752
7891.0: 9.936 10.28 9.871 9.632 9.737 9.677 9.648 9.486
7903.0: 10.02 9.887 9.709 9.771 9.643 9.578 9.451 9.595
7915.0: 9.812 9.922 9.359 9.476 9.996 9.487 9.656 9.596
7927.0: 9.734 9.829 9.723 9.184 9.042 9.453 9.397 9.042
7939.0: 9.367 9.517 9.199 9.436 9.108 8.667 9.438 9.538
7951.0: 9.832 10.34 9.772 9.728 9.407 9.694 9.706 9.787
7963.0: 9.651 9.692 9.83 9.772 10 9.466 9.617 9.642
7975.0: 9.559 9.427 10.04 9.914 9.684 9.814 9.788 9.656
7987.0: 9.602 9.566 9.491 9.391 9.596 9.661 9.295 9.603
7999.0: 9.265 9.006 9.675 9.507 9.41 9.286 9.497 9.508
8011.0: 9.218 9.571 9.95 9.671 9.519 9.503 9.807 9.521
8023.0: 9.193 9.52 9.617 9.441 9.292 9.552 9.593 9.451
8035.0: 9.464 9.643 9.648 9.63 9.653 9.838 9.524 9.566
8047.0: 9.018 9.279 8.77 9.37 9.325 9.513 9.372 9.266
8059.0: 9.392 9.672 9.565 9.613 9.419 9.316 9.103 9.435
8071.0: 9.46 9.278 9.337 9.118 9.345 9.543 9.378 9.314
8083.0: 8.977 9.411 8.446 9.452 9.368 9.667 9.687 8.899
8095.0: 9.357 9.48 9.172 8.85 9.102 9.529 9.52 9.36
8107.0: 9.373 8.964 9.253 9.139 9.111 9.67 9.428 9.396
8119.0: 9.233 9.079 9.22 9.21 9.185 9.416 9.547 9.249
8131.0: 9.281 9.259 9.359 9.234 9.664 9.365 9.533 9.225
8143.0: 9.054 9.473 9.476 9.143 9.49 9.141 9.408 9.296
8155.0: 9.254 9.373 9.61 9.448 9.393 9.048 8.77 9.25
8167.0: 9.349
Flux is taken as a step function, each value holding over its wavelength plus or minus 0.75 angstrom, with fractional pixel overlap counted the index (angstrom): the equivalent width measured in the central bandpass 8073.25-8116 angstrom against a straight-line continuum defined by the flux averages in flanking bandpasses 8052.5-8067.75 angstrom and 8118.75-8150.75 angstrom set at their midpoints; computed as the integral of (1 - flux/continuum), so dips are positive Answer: 0.45 angstrom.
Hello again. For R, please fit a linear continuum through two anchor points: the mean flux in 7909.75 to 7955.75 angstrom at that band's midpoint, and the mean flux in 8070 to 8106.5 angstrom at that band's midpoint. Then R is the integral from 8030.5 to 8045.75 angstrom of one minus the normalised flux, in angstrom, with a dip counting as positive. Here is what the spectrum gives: -0.4 angstrom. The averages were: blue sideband 9.52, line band 9.6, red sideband 9.3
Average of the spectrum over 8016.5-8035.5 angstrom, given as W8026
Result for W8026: 9.5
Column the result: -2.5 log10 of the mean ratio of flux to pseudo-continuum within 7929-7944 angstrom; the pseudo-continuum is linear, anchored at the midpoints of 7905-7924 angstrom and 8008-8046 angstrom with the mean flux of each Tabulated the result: 0.03 mag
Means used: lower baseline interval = 9.65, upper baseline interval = 9.55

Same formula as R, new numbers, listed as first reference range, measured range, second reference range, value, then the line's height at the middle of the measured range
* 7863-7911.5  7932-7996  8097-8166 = 0.6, 9.67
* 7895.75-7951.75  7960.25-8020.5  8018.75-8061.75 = -0.6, 9.5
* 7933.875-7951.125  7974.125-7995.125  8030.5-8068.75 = -0.7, 9.36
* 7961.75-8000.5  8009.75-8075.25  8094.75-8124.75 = 0.0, 9.46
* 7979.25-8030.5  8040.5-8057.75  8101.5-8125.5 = 0.1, 9.43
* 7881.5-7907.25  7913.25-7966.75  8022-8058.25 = 0.9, 9.72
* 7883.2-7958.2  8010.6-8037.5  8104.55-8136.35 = -0.2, 9.45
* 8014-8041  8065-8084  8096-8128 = 0.2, 9.4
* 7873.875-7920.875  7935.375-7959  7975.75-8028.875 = 0.5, 9.66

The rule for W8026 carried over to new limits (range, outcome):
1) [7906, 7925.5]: 9.65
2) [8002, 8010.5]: 9.46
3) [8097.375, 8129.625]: 9.27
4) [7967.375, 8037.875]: 9.56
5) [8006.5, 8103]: 9.4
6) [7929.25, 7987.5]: 9.58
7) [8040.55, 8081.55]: 9.38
